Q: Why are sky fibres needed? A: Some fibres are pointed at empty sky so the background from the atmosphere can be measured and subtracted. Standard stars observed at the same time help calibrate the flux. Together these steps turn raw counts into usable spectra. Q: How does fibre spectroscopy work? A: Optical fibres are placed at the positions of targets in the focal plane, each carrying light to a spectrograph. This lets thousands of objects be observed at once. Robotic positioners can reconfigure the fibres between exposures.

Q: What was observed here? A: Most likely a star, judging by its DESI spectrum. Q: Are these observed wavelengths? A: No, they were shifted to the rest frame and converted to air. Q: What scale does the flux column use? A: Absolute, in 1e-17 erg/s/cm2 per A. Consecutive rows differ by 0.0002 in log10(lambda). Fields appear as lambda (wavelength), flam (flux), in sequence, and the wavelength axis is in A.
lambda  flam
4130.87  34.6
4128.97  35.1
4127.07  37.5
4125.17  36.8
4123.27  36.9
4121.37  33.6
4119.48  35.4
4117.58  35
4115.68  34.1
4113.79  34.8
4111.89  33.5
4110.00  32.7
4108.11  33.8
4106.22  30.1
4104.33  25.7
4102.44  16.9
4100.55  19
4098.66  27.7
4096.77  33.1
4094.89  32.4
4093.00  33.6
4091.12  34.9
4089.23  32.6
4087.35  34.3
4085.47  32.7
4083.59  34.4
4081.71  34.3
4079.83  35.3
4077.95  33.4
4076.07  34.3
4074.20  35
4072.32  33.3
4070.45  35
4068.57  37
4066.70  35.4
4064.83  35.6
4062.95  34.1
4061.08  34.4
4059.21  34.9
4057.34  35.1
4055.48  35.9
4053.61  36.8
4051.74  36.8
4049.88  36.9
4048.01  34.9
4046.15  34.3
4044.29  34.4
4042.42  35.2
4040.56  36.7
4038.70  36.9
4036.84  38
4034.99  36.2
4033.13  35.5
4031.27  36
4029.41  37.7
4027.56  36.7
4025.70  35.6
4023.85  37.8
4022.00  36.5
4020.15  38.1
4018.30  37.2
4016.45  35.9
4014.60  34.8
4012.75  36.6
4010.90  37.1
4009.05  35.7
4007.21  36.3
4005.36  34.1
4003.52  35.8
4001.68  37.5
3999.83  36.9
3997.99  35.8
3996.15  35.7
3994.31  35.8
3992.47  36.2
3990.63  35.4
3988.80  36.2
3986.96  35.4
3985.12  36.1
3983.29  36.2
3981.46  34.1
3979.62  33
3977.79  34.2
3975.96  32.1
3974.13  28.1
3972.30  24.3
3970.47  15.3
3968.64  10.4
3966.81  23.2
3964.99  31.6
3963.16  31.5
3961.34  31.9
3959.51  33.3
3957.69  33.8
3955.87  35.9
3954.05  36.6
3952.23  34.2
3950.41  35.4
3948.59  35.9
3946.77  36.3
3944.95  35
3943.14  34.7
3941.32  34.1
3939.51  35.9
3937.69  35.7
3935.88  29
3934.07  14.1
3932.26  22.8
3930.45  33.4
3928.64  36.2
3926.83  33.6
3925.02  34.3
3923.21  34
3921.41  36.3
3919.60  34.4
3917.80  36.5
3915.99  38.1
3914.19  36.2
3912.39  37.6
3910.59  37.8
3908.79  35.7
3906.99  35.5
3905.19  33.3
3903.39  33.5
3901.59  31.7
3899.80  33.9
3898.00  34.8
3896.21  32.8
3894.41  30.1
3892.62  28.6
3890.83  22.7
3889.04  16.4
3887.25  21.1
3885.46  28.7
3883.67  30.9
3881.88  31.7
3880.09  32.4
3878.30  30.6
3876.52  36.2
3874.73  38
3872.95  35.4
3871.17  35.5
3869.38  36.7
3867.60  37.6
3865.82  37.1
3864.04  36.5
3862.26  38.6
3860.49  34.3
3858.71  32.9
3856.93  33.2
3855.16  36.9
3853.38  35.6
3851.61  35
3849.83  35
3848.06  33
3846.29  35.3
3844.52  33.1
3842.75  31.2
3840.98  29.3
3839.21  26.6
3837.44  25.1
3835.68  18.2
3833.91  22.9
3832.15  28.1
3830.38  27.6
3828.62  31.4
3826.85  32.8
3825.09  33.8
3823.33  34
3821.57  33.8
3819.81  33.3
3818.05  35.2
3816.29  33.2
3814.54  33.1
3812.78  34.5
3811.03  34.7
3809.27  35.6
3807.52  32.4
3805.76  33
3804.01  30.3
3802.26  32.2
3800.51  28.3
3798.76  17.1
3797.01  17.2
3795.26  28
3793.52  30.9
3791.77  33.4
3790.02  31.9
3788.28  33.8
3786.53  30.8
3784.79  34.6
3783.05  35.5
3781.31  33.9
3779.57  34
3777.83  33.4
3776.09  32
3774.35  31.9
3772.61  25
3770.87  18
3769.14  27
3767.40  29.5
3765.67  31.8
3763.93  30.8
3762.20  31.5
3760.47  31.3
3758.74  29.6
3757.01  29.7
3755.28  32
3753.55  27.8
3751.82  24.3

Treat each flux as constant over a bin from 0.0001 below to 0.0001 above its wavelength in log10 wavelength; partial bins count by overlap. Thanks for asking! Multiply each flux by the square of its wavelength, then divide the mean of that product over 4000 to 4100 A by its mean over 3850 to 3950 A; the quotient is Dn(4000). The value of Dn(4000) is 1.1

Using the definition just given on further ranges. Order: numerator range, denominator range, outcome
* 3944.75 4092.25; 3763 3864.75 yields 1.22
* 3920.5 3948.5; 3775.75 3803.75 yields 1.15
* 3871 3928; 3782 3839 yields 1.13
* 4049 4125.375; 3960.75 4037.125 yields 1.03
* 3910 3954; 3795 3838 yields 1.20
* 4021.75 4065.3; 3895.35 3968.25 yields 1.14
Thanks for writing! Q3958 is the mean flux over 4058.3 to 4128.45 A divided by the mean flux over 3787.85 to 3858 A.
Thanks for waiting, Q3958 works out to 1.1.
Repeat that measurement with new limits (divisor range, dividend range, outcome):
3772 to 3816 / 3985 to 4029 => 1.16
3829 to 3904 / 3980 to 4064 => 1.14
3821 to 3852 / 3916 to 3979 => 1.04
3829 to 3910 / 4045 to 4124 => 1.05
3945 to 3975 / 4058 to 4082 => 1.16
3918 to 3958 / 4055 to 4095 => 1.03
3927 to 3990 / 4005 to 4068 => 1.15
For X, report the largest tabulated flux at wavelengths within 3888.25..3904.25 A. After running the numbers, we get 34.8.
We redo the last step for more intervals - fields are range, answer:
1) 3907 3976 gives 38.1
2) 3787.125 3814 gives 35.6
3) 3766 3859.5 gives 36.9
